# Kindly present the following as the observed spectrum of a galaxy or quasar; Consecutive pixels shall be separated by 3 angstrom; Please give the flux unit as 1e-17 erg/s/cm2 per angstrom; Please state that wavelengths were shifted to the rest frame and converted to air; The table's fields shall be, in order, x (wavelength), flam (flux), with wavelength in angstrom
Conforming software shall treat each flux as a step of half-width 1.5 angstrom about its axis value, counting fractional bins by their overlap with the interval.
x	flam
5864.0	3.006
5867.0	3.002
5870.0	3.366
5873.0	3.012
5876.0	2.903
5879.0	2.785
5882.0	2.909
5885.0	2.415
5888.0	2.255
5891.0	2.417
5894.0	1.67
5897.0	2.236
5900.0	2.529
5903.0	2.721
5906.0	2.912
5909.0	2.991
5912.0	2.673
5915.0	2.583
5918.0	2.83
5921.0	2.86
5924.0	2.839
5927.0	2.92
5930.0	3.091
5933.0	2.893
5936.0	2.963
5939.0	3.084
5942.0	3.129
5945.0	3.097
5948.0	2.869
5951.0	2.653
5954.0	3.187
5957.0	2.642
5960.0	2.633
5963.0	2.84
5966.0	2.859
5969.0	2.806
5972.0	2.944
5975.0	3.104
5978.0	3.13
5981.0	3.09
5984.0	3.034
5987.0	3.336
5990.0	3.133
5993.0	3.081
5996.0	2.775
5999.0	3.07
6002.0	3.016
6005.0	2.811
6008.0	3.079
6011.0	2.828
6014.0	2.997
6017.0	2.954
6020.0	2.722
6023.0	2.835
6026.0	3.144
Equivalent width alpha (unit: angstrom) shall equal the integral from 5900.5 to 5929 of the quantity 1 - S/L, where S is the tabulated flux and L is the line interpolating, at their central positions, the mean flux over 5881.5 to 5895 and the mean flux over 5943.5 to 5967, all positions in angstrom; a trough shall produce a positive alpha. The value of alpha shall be -3.21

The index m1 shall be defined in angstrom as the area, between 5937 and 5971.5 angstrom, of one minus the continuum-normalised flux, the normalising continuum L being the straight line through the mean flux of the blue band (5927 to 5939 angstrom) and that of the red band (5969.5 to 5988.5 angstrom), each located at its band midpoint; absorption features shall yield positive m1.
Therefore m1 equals 1.60 angstrom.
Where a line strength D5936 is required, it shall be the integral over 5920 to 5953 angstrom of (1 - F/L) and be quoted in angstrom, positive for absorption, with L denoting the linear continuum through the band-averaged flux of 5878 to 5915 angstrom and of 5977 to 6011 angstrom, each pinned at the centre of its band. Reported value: -2.5 angstrom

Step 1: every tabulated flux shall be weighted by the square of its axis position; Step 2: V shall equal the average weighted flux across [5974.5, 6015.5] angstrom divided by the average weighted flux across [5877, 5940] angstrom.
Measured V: 1.2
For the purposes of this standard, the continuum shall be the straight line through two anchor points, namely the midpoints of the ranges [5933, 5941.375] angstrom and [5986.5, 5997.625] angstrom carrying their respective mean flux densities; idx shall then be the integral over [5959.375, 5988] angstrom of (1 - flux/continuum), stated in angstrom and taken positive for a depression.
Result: 0.6 angstrom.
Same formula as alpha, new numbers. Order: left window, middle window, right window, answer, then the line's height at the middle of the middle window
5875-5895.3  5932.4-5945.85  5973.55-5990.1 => -0.91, 2.85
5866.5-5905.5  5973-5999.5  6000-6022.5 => -2.07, 2.86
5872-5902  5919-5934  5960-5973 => -1.40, 2.67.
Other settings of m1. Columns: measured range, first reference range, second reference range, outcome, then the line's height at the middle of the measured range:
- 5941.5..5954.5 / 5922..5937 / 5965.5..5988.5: 0.1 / 2.98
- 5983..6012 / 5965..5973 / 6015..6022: -1.7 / 2.86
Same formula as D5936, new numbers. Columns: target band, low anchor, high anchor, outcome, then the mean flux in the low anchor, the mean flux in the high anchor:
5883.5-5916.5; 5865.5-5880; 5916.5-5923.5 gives 4.8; 3.02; 2.84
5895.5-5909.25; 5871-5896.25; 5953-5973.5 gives -0.1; 2.55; 2.84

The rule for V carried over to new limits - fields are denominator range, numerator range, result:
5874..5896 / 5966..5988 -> 1.26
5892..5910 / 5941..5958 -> 1.19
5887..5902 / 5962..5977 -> 1.34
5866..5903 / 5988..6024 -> 1.17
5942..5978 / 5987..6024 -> 1.04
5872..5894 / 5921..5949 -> 1.17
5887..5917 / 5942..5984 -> 1.19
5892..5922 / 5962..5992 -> 1.20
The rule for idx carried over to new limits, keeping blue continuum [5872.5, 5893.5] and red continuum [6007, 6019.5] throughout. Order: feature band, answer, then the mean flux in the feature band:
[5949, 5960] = -0.1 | 2.8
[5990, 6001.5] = -0.4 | 3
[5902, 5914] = -0.7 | 2.82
